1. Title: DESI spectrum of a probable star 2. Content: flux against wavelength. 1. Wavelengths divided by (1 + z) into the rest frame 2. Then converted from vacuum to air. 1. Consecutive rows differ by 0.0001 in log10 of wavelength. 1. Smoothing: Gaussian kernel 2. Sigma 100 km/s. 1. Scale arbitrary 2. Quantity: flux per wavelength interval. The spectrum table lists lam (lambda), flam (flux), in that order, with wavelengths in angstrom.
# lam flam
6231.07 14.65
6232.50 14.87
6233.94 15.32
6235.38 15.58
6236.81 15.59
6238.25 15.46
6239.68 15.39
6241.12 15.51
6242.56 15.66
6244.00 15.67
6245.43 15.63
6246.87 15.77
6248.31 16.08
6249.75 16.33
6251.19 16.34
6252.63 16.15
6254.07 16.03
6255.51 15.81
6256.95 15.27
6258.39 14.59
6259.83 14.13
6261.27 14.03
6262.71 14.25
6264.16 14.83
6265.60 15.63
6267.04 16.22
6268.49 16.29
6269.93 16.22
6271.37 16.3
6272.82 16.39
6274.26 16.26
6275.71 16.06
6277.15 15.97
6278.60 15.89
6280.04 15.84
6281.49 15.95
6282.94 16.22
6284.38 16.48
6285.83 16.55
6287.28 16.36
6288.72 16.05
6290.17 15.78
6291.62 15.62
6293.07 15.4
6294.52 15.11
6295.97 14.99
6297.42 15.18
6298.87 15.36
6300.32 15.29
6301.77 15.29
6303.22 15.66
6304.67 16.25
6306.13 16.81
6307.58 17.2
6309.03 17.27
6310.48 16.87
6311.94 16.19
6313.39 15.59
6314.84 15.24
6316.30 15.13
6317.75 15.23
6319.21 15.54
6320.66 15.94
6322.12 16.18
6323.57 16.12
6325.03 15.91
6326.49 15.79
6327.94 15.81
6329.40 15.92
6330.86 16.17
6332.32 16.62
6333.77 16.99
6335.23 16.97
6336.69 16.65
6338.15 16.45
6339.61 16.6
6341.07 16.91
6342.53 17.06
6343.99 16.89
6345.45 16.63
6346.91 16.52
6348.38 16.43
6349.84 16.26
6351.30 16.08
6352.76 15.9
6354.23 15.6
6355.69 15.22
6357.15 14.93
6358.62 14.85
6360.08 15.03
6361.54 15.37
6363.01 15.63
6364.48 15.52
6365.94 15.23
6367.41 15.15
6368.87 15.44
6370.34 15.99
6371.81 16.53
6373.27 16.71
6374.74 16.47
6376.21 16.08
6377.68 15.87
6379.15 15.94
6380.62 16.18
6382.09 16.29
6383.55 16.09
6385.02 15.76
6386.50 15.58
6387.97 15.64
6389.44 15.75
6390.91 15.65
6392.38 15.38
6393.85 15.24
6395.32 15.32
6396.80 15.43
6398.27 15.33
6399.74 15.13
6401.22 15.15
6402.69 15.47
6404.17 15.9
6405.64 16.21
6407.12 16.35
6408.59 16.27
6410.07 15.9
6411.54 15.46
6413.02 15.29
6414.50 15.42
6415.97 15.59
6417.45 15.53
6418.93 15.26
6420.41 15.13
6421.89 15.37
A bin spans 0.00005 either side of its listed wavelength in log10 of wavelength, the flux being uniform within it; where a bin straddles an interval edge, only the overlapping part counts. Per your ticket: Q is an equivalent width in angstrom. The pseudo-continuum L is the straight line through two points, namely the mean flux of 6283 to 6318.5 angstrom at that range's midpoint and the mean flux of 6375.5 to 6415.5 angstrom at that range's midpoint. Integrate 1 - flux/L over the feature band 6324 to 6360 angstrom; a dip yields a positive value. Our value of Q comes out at -0.88 angstrom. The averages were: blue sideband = 15.9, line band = 16.2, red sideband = 15.7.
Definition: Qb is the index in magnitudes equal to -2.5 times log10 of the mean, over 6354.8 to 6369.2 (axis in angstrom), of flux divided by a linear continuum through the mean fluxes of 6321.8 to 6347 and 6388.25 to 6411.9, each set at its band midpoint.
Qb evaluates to 0.06 mag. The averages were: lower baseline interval 16.5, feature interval 15.2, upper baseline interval 15.6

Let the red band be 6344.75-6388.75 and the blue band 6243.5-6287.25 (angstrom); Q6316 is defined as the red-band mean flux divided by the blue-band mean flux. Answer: 1.0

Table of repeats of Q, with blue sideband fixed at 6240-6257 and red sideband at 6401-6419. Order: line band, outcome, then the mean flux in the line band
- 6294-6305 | 0.3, 15.4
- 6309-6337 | -0.5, 16.1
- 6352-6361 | 0.3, 15.3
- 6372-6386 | -0.4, 16.2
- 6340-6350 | -0.6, 16.7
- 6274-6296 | -0.1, 15.9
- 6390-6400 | 0.2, 15.4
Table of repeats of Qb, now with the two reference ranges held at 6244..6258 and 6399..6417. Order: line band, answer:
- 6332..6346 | -0.07 mag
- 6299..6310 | -0.03 mag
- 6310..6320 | 0.01 mag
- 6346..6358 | -0.01 mag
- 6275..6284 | -0.01 mag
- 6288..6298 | 0.03 mag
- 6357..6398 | 0.00 mag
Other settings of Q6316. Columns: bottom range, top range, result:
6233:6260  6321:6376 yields 1.03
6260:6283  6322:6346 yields 1.05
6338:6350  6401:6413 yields 0.95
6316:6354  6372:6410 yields 0.97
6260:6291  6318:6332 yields 1.00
